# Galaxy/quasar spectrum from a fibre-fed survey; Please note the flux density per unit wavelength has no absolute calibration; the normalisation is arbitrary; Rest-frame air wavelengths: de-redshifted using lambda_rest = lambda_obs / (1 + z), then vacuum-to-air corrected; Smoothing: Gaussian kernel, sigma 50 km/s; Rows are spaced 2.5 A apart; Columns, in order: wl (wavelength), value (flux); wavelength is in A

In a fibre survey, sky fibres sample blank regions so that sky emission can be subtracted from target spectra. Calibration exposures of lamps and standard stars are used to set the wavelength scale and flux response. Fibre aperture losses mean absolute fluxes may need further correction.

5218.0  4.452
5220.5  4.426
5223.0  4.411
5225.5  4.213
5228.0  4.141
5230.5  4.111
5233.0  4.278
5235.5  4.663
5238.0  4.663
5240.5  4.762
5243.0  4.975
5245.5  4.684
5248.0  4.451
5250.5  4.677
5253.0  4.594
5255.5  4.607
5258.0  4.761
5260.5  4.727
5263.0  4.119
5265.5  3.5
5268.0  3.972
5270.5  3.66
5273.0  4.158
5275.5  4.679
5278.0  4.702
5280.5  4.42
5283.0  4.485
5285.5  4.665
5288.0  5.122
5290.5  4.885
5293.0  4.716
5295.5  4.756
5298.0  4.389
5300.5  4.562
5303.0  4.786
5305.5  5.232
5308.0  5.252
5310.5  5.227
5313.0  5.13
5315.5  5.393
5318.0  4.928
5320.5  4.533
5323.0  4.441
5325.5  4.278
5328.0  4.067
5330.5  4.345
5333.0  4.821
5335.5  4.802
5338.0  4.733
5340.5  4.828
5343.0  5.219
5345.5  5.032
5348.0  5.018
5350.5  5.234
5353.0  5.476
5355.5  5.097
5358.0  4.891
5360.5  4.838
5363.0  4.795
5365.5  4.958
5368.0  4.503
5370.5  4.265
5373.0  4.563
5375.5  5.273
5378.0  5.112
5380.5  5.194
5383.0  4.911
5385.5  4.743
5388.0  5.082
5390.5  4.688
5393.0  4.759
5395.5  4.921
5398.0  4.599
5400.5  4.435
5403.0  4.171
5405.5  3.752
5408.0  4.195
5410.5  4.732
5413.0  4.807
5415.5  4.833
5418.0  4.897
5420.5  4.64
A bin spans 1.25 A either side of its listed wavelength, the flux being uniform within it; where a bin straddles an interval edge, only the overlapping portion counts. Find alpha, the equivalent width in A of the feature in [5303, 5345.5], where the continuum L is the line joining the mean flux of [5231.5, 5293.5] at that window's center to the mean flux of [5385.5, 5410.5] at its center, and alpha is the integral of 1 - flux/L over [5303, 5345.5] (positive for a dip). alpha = -2.9 A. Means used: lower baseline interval 4.51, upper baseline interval 4.53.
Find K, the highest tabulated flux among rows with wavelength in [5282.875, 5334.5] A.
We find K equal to 5.393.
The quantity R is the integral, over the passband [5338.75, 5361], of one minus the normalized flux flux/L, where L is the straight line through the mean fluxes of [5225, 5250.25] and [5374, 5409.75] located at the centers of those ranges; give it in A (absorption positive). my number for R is -2.0 A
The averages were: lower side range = 4.51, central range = 5.07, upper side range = 4.7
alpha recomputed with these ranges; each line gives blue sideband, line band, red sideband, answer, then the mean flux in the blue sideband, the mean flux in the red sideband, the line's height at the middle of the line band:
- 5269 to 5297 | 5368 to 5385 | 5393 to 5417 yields -1.2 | 4.56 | 4.51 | 4.52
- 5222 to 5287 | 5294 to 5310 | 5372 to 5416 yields -1.1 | 4.43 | 4.71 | 4.52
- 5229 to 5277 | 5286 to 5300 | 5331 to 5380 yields -0.4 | 4.42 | 4.91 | 4.61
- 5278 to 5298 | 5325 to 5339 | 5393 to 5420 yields 0.4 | 4.7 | 4.55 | 4.64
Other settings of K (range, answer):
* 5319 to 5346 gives 5.219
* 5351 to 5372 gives 5.476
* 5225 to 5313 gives 5.252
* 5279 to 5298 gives 5.122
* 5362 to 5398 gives 5.273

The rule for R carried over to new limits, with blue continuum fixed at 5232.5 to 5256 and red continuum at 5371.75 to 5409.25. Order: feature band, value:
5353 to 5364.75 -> -0.7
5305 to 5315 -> -1.2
